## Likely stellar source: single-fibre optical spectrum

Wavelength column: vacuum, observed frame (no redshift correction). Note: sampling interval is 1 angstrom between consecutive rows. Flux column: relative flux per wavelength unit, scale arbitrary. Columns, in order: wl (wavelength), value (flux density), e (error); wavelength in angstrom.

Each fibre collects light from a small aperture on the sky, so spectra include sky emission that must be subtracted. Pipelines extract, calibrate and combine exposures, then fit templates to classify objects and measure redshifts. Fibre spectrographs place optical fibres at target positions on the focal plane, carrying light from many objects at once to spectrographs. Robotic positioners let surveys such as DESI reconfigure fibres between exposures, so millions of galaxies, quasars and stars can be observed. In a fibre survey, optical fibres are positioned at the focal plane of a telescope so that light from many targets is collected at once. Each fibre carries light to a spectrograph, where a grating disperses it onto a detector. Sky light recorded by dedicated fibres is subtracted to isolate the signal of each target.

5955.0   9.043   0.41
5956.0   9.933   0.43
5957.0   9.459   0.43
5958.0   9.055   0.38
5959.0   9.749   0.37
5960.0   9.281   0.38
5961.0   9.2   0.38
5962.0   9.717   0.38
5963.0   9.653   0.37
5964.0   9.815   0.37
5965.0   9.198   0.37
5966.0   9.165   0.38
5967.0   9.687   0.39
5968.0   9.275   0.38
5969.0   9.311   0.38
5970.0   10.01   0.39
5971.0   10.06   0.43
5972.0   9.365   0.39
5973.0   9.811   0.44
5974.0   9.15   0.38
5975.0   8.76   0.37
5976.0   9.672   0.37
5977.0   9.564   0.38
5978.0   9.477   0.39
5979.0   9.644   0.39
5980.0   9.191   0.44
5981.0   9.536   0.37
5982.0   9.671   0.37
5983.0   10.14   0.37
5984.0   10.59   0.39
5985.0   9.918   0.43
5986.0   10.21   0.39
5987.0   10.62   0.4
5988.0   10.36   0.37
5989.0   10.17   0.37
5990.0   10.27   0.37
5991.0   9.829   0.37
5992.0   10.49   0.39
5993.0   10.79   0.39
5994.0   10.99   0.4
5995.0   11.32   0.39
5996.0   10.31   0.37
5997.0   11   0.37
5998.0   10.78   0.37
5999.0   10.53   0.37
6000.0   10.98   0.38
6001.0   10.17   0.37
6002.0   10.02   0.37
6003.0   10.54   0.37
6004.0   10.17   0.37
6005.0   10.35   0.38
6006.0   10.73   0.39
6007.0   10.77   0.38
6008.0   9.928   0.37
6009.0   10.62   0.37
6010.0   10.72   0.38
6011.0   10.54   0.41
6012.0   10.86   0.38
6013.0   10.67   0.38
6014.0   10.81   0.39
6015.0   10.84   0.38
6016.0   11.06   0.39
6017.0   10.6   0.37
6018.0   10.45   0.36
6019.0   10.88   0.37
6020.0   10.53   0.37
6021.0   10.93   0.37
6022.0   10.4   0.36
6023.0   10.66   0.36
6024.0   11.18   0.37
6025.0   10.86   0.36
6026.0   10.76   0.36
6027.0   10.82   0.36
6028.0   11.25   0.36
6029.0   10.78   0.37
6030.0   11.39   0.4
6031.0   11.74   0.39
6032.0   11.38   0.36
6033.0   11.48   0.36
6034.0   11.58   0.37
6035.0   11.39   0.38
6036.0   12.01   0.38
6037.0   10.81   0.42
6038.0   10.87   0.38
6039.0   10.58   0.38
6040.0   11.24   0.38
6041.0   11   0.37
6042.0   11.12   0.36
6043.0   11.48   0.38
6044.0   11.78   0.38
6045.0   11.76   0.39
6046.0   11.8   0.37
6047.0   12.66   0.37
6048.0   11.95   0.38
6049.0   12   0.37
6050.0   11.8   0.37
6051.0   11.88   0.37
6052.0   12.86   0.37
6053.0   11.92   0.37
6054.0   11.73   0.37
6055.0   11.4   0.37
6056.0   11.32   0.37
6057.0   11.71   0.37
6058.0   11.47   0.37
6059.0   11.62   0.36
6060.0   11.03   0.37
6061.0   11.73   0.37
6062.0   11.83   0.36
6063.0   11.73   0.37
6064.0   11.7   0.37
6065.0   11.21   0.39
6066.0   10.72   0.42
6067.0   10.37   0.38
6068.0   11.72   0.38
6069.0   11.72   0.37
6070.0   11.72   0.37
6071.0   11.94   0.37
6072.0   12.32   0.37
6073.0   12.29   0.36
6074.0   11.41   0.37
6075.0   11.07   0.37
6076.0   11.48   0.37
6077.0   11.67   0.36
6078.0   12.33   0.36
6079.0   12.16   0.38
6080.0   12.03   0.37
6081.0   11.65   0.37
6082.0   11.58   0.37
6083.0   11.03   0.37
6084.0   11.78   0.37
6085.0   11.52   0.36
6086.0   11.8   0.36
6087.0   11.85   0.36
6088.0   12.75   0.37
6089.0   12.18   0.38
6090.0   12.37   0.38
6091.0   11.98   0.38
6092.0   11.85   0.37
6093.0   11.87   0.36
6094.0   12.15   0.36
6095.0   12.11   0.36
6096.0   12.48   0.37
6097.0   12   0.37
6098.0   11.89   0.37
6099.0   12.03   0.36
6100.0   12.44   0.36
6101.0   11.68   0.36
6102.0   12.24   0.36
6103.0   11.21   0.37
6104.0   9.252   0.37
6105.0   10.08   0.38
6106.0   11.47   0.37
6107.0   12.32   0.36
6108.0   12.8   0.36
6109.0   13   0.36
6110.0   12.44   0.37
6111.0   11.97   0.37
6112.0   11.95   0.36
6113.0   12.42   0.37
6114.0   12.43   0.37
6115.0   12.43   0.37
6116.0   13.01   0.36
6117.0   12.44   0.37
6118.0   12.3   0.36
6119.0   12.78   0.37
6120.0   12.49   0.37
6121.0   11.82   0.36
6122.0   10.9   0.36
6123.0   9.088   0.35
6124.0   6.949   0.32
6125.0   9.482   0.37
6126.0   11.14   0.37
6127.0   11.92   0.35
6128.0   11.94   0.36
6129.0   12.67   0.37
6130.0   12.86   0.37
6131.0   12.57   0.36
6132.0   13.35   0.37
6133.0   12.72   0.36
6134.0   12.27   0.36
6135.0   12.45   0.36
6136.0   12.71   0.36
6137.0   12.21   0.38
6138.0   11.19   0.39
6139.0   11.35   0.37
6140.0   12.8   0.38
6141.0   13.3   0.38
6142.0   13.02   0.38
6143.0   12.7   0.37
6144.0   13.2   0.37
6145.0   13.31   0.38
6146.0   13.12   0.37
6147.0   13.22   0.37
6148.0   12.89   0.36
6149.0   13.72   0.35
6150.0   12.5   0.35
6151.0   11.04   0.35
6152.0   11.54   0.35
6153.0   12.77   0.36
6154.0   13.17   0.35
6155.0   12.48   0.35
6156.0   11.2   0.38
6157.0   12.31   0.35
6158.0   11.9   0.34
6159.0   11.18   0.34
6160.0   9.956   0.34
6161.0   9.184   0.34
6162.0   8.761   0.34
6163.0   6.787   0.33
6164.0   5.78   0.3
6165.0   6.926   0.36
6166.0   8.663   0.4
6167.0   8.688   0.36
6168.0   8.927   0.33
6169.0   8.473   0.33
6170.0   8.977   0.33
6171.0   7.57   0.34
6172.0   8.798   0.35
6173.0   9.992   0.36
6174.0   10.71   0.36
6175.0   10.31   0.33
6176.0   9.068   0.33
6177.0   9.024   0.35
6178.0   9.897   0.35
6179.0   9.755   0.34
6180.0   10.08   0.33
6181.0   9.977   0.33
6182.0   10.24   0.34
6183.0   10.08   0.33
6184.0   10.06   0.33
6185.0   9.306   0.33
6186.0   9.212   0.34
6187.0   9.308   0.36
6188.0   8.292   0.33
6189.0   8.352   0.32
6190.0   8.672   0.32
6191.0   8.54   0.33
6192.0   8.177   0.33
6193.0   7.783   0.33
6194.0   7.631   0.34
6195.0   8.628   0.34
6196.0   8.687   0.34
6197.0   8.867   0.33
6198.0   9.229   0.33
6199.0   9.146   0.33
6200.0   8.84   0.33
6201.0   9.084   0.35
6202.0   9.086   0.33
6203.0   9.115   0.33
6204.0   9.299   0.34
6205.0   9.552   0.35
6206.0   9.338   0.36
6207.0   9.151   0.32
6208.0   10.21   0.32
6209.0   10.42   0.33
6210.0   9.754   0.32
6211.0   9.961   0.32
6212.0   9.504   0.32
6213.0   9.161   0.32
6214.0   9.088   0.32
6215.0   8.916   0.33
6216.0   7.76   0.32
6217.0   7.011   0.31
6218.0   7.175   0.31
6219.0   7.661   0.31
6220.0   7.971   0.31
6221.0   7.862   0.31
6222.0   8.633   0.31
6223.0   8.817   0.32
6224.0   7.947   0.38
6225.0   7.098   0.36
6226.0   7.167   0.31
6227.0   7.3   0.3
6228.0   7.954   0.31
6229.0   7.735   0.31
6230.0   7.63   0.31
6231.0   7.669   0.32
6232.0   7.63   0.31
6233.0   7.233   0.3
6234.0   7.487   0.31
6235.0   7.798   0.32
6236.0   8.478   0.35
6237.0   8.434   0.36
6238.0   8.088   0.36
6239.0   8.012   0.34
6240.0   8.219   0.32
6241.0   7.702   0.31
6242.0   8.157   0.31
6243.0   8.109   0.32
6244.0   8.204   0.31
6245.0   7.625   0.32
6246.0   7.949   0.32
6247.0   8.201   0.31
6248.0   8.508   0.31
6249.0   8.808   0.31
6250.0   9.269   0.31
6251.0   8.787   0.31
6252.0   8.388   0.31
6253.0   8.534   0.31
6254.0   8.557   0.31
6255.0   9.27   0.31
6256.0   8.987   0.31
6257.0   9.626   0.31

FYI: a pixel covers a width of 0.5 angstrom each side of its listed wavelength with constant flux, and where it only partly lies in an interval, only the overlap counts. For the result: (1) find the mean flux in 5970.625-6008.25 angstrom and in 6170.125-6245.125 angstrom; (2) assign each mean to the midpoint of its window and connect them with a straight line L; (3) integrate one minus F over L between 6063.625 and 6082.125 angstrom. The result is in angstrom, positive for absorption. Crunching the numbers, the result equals -3.9 angstrom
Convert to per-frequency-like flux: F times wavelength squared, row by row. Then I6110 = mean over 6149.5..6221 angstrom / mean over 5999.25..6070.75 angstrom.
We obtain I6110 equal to 0.88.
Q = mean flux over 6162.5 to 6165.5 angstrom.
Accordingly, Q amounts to 6.5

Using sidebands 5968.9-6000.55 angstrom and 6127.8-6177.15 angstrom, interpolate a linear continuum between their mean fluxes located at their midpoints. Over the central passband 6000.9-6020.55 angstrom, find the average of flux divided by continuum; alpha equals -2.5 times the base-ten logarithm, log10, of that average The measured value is -0.03 mag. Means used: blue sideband 10.1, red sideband 11.1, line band 10.6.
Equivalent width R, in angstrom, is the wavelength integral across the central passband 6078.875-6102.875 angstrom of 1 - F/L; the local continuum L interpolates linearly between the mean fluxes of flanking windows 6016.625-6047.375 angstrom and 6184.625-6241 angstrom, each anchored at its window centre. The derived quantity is -3.9 angstrom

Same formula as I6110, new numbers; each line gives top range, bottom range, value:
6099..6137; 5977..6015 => 1.19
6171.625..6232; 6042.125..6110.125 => 0.78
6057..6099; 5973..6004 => 1.19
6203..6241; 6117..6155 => 0.71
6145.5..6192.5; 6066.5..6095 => 0.87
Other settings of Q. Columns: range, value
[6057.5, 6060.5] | 11.4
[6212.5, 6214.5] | 9.12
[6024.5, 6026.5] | 10.8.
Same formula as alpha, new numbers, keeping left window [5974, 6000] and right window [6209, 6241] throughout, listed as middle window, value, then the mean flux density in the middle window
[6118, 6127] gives -0.19 mag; 10.8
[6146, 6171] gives -0.20 mag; 10.5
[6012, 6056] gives -0.16 mag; 11.3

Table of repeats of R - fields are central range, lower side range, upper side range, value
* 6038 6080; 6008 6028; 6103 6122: -1.3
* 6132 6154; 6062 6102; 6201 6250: -4.8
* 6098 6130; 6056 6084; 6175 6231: -3.0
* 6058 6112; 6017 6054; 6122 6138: -1.4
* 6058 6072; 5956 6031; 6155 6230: -2.5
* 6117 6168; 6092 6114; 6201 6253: -3.1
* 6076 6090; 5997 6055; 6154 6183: -1.9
